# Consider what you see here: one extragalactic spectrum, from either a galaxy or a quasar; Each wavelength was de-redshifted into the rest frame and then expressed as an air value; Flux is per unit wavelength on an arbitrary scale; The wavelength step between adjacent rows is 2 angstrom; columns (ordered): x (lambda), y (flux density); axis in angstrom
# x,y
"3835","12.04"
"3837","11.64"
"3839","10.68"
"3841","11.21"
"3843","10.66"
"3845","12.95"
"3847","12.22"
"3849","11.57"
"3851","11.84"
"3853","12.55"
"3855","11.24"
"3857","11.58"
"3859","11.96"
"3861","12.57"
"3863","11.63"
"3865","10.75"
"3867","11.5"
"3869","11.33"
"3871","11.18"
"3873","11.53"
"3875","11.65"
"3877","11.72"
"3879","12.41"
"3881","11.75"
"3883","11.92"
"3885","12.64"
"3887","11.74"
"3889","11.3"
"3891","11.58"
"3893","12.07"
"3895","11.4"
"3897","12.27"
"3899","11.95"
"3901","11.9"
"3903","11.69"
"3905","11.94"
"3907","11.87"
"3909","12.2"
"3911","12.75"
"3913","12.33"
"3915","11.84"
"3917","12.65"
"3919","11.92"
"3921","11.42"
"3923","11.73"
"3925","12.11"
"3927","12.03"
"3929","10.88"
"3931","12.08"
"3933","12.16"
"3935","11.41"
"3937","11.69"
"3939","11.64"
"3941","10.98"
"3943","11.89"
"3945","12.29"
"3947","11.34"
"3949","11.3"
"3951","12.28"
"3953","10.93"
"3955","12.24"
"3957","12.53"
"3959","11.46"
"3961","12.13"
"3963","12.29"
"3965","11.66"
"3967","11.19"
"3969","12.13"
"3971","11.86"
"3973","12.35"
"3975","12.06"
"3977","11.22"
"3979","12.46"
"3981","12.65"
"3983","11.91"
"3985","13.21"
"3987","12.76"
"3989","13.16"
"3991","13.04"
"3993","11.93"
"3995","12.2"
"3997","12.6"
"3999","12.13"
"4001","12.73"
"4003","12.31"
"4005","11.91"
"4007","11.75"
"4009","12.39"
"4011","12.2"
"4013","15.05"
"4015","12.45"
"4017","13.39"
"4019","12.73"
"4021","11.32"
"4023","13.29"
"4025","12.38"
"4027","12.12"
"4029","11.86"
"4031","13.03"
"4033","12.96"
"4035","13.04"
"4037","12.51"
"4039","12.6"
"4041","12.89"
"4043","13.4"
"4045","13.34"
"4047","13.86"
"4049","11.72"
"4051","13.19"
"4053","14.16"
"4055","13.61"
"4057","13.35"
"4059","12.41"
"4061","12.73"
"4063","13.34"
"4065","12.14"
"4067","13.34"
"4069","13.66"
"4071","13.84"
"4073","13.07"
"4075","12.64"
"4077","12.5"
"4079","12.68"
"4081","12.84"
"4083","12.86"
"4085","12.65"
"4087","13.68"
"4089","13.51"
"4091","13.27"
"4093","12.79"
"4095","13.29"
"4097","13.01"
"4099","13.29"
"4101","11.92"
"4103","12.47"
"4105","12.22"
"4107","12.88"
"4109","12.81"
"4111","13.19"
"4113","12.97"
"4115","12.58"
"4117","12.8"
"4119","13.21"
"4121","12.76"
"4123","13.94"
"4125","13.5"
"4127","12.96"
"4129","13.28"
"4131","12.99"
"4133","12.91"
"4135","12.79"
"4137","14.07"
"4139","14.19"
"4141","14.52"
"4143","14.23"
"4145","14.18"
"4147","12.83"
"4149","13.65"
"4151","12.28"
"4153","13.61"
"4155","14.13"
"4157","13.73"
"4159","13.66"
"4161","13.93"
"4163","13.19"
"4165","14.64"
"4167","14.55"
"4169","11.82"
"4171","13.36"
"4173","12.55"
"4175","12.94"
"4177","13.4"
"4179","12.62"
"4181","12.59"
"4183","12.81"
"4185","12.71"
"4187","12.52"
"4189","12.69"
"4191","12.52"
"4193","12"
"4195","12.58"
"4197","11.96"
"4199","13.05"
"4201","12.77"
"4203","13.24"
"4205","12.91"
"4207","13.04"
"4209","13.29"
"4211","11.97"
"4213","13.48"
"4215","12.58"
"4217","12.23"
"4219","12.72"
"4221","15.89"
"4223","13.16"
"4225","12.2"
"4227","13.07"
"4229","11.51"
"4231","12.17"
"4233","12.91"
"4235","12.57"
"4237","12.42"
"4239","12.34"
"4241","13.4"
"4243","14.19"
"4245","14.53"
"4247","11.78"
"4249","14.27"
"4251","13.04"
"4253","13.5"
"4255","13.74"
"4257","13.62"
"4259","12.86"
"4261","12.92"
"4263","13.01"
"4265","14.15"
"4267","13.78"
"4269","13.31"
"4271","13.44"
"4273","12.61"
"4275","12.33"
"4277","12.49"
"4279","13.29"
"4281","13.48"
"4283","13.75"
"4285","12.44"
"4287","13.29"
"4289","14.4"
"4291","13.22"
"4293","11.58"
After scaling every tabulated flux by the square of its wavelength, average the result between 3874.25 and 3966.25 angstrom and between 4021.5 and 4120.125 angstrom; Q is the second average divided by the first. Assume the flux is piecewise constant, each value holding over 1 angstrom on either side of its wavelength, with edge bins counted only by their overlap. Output 1.17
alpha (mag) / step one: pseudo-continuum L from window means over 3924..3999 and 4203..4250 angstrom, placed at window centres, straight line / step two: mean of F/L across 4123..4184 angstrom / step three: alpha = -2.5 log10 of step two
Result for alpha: -0.06 mag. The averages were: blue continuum 12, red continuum 13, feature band 13.4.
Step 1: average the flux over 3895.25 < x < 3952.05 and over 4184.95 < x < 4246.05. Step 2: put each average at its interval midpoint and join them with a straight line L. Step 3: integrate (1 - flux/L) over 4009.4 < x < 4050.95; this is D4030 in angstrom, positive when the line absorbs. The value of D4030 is -1.97 angstrom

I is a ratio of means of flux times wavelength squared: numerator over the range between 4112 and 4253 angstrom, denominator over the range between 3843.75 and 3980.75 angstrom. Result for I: 1.26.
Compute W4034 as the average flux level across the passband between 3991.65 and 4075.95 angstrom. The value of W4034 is 12.8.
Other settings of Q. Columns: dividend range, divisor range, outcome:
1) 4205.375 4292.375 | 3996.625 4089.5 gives 1.13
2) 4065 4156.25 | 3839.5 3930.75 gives 1.25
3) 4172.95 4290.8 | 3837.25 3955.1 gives 1.30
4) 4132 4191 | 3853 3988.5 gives 1.26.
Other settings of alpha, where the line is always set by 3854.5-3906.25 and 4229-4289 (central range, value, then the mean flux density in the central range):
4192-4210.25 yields 0.02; 12.7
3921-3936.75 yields 0.02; 11.7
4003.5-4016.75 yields -0.04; 12.7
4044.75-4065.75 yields -0.06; 13.1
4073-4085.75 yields -0.02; 12.7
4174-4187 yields 0.00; 12.8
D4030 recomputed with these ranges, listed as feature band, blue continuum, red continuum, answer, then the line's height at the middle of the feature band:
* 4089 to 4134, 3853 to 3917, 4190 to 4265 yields -1.4 angstrom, 12.6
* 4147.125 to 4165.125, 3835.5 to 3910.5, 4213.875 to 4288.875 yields -1.1 angstrom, 12.8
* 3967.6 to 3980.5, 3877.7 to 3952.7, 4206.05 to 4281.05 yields 0.1 angstrom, 12.1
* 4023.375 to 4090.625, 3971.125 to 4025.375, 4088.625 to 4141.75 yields -0.9 angstrom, 12.8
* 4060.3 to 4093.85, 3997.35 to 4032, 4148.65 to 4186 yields -0.5 angstrom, 12.8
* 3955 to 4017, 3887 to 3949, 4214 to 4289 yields -1.2 angstrom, 12.1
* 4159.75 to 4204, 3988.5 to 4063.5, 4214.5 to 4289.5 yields 0.3 angstrom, 13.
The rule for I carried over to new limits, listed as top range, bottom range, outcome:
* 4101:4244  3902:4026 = 1.19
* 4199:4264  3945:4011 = 1.22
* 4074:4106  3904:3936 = 1.17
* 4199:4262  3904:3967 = 1.27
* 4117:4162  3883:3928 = 1.27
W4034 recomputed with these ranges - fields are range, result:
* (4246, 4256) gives 13.3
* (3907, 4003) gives 12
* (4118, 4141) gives 13.4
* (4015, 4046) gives 12.7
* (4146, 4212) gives 13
